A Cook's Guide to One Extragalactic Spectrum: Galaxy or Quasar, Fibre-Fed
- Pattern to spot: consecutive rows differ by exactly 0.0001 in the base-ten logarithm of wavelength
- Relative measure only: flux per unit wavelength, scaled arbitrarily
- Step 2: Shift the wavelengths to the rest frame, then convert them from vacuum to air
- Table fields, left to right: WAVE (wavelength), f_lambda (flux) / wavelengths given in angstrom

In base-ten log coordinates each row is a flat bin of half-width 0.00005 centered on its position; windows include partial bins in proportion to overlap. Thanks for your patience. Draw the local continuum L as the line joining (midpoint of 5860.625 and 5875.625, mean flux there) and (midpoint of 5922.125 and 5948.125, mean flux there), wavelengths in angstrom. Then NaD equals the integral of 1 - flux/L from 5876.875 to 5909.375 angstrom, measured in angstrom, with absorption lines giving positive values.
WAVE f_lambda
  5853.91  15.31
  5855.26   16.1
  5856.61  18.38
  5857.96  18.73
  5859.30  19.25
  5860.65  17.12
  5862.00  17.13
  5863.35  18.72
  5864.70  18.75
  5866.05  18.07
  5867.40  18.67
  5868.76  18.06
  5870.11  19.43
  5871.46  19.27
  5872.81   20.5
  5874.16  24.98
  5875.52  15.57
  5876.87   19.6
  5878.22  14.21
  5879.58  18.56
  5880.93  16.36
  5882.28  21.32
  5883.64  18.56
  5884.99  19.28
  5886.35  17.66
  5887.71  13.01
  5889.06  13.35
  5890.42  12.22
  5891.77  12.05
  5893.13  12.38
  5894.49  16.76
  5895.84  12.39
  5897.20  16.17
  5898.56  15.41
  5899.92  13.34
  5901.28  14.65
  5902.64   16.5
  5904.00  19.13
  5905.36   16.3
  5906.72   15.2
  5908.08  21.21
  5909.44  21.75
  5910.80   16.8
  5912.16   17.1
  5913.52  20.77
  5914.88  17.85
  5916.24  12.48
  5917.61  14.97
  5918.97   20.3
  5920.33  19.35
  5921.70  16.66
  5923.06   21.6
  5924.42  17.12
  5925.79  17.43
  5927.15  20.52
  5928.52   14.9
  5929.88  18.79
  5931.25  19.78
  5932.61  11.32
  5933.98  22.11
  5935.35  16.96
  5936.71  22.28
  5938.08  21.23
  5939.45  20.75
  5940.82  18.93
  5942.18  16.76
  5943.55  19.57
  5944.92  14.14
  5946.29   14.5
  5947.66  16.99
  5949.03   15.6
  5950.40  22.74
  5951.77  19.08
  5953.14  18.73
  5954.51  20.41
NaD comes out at 4.6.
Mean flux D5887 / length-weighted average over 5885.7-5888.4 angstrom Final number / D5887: 15.3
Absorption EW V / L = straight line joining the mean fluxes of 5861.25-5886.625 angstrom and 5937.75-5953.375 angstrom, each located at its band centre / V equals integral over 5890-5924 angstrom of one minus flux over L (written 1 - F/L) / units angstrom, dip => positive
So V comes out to 3.4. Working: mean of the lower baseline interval 18.7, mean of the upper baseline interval 18.2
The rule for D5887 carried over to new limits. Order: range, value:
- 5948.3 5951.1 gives 19.1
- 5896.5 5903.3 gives 15.2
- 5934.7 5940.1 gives 20.3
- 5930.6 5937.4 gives 18.5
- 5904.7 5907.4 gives 15.7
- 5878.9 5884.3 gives 18.7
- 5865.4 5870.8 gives 18.5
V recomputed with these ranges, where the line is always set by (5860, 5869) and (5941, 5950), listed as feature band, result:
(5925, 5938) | -1.15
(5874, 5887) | -0.42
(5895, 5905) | 1.15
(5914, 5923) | -0.13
